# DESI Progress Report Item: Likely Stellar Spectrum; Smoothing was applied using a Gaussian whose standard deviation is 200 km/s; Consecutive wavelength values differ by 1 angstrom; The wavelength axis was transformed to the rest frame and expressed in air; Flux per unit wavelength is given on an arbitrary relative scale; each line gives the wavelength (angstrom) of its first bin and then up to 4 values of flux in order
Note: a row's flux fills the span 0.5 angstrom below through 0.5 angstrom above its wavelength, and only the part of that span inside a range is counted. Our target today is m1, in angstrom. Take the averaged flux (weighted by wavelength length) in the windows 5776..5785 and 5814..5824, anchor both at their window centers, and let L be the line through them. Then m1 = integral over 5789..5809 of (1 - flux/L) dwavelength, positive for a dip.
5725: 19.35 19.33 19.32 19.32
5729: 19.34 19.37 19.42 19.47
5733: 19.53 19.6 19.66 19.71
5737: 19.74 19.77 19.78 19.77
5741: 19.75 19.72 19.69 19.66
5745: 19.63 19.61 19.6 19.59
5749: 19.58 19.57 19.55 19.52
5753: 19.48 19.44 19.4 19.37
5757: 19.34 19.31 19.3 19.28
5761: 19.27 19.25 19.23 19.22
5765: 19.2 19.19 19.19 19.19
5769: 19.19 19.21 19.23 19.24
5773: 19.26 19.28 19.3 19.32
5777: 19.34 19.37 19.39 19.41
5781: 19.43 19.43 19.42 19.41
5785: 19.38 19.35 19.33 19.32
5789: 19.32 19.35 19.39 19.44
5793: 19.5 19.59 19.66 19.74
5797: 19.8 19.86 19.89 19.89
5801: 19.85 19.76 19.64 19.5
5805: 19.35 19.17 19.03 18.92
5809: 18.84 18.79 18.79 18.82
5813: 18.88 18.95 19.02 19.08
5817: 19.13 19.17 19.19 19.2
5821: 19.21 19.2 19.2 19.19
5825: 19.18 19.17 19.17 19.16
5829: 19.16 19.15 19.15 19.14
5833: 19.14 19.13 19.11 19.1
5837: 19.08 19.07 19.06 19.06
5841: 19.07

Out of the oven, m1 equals -0.3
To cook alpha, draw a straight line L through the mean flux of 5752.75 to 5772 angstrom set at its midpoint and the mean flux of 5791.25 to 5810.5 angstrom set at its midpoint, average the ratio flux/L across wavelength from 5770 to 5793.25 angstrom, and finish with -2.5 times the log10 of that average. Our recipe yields 0.00 mag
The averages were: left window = 19.3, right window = 19.5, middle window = 19.4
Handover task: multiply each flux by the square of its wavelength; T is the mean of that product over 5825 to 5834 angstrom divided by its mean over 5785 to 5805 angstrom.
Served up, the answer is 0.99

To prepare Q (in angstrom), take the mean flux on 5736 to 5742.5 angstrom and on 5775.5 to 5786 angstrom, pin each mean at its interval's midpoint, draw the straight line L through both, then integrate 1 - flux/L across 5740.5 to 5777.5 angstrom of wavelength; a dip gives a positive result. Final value 0.4 angstrom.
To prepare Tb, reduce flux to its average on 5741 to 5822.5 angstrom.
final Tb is 19.4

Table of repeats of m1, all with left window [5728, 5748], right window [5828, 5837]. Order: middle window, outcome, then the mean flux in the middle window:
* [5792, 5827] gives -0.1 angstrom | 19.3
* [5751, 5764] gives 0.1 angstrom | 19.4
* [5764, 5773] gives 0.1 angstrom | 19.2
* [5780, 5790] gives 0.0 angstrom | 19.4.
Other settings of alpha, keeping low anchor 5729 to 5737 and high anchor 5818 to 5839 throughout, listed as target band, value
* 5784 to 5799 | -0.01 mag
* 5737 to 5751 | -0.01 mag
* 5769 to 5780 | 0.00 mag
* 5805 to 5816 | 0.02 mag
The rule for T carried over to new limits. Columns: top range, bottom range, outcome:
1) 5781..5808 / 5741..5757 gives 1.01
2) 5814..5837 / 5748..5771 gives 1.01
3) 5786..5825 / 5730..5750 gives 1.01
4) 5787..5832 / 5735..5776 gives 1.01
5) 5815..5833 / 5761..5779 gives 1.01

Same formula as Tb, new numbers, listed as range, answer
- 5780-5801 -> 19.5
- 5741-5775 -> 19.4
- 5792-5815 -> 19.4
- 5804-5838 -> 19.1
